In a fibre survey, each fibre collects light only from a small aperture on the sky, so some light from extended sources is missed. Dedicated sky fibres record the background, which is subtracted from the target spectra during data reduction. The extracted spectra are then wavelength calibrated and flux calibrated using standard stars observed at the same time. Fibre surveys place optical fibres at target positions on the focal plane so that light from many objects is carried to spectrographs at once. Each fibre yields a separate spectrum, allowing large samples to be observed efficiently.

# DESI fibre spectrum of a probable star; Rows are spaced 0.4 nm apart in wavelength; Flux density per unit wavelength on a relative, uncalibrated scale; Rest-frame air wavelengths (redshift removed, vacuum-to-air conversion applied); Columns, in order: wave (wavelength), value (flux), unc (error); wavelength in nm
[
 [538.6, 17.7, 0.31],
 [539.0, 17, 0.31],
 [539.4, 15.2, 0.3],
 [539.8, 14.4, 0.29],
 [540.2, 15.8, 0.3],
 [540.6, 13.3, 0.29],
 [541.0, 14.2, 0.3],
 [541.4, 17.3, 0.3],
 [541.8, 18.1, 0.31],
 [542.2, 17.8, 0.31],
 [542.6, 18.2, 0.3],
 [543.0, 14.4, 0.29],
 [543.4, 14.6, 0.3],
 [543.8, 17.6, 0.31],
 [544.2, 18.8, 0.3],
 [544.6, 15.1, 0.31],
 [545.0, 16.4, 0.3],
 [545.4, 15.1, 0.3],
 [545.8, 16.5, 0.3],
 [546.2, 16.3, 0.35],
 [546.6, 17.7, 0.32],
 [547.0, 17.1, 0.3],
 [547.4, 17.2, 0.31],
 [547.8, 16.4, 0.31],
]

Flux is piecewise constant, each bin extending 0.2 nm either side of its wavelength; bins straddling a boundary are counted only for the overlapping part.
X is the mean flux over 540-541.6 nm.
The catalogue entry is 15.2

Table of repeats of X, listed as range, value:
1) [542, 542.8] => 18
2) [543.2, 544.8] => 16.5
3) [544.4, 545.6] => 15.5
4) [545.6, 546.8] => 16.8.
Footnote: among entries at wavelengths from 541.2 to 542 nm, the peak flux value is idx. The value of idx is 18.1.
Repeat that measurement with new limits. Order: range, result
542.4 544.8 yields 18.8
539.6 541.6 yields 17.3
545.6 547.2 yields 17.7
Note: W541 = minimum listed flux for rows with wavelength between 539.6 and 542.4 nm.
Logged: 13.3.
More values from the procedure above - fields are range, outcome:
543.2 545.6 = 14.6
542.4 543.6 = 14.4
